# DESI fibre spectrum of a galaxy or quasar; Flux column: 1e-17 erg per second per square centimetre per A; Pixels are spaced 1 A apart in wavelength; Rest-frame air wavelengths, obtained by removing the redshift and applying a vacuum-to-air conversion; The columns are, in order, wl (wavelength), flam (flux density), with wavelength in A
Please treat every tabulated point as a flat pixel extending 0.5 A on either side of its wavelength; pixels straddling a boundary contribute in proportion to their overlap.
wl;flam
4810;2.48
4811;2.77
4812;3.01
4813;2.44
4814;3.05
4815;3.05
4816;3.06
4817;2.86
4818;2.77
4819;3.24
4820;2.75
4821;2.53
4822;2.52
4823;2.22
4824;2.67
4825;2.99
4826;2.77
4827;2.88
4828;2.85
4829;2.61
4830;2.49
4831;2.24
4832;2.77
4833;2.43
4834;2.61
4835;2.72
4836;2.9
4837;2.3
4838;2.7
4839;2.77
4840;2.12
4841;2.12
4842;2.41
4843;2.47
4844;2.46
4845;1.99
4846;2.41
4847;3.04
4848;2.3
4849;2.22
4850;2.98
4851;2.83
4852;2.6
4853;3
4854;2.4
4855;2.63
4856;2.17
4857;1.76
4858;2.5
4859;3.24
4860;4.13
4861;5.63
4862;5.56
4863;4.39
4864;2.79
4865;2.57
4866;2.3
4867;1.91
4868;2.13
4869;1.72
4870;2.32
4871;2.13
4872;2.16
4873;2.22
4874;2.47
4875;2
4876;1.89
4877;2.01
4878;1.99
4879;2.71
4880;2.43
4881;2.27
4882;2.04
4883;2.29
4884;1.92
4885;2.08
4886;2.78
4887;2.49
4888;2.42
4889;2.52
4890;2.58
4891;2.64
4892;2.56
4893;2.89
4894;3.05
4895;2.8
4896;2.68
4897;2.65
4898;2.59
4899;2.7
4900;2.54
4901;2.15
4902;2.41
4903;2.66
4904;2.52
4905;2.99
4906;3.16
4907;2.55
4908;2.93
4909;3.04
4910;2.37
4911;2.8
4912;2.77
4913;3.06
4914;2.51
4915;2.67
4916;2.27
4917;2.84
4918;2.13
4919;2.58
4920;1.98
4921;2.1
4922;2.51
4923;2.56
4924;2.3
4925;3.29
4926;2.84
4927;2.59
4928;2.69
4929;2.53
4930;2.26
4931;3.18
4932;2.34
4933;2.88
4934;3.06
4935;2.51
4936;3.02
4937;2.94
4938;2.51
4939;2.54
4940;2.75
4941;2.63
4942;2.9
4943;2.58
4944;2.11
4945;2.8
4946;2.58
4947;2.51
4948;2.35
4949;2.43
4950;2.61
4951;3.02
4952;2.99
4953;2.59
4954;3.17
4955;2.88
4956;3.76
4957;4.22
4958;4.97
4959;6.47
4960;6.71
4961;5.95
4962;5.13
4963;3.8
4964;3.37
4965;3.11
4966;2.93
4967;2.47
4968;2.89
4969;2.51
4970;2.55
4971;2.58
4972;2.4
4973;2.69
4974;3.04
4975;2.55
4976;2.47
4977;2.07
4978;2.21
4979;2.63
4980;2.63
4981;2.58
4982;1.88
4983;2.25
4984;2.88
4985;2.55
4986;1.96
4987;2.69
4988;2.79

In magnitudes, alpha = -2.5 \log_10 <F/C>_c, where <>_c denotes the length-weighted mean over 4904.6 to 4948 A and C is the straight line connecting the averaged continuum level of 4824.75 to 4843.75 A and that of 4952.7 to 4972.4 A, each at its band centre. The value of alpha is 0.273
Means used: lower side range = 2.58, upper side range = 3.74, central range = 2.65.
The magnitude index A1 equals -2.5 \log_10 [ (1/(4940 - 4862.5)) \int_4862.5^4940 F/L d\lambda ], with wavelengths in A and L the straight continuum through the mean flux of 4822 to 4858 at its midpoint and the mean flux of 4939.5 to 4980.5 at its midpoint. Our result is 0.12 mag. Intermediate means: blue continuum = 2.54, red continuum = 3.15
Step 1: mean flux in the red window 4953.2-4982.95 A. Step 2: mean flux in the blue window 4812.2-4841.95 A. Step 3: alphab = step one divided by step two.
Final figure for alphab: 1.2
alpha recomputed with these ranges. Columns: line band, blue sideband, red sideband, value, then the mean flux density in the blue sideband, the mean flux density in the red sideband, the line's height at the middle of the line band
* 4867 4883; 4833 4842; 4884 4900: 0.19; 2.52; 2.6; 2.58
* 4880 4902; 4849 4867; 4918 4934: 0.14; 3.09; 2.58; 2.84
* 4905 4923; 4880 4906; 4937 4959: 0.04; 2.54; 2.98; 2.71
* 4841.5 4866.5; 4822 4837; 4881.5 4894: -0.14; 2.64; 2.46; 2.56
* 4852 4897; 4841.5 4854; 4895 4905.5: -0.02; 2.55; 2.6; 2.58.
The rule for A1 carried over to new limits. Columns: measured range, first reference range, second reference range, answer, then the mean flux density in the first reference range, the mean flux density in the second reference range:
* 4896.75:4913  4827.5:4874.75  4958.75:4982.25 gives 0.09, 2.67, 3.21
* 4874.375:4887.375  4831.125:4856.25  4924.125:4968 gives 0.24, 2.53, 3.17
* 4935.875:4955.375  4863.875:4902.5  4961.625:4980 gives 0.01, 2.38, 2.83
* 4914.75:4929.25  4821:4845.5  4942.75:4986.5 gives 0.15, 2.54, 3.07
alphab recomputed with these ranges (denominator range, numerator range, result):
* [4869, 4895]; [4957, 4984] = 1.39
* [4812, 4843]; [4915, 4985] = 1.09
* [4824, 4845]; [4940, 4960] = 1.25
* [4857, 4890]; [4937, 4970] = 1.26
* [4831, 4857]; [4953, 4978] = 1.39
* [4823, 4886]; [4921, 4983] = 1.15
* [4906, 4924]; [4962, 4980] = 1.08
